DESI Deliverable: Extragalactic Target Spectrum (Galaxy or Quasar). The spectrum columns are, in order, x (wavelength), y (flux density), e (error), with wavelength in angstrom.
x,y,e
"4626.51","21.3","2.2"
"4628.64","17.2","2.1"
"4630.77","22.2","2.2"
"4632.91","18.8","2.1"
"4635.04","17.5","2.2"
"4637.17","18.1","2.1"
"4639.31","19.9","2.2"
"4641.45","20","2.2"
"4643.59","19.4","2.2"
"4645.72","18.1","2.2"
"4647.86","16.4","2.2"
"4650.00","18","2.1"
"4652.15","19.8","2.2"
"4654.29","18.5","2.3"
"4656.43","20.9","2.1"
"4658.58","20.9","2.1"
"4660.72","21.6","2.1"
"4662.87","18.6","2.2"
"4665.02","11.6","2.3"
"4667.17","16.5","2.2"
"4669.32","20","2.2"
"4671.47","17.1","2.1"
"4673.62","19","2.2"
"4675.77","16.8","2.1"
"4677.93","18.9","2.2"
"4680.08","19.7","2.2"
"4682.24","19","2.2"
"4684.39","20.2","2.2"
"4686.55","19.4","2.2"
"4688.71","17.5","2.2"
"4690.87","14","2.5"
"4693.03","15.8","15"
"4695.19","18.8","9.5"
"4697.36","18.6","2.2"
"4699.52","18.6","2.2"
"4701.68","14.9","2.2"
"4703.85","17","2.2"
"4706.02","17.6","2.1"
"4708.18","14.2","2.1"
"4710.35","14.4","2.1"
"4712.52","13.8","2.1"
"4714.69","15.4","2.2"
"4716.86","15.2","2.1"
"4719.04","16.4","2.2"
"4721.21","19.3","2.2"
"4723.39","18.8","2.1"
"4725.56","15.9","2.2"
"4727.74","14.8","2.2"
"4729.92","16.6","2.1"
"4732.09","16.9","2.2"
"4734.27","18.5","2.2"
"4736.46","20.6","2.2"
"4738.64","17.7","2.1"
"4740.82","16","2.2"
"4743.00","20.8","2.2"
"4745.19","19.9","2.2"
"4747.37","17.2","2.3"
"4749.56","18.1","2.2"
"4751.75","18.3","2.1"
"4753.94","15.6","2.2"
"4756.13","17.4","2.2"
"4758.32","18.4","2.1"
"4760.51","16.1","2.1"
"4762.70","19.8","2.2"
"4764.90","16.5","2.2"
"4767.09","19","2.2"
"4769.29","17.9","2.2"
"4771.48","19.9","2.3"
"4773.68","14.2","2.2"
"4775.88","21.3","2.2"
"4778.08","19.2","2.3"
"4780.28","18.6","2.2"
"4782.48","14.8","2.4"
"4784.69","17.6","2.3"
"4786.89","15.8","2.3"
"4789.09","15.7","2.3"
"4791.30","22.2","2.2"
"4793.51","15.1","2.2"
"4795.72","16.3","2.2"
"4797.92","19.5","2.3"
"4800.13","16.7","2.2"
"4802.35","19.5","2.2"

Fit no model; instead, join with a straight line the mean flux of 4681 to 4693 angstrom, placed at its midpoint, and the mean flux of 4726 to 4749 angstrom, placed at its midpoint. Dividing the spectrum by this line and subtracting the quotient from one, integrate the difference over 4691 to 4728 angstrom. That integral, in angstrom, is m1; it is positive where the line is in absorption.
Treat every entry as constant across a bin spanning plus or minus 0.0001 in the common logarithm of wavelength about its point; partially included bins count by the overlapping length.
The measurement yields 3.0 angstrom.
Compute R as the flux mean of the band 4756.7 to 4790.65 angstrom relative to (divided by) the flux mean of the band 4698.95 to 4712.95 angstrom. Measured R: 1.12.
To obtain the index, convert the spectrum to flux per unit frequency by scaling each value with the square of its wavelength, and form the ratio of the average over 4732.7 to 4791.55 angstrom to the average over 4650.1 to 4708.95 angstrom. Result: 1.0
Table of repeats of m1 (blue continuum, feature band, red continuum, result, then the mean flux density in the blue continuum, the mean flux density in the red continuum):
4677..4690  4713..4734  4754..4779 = 2.2 angstrom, 19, 18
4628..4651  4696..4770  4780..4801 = 2.1 angstrom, 18.7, 17.2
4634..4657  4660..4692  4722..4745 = 0.8 angstrom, 18.7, 17.8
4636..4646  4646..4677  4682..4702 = 0.6 angstrom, 19.2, 17.7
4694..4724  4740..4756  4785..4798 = -1.0 angstrom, 16.6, 17.3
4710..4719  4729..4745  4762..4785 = -2.1 angstrom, 14.9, 18.1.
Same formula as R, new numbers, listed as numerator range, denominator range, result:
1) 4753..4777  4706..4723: 1.13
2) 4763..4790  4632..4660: 0.93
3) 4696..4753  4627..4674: 0.92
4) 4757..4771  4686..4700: 1.04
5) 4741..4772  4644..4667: 0.98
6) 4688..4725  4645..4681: 0.90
